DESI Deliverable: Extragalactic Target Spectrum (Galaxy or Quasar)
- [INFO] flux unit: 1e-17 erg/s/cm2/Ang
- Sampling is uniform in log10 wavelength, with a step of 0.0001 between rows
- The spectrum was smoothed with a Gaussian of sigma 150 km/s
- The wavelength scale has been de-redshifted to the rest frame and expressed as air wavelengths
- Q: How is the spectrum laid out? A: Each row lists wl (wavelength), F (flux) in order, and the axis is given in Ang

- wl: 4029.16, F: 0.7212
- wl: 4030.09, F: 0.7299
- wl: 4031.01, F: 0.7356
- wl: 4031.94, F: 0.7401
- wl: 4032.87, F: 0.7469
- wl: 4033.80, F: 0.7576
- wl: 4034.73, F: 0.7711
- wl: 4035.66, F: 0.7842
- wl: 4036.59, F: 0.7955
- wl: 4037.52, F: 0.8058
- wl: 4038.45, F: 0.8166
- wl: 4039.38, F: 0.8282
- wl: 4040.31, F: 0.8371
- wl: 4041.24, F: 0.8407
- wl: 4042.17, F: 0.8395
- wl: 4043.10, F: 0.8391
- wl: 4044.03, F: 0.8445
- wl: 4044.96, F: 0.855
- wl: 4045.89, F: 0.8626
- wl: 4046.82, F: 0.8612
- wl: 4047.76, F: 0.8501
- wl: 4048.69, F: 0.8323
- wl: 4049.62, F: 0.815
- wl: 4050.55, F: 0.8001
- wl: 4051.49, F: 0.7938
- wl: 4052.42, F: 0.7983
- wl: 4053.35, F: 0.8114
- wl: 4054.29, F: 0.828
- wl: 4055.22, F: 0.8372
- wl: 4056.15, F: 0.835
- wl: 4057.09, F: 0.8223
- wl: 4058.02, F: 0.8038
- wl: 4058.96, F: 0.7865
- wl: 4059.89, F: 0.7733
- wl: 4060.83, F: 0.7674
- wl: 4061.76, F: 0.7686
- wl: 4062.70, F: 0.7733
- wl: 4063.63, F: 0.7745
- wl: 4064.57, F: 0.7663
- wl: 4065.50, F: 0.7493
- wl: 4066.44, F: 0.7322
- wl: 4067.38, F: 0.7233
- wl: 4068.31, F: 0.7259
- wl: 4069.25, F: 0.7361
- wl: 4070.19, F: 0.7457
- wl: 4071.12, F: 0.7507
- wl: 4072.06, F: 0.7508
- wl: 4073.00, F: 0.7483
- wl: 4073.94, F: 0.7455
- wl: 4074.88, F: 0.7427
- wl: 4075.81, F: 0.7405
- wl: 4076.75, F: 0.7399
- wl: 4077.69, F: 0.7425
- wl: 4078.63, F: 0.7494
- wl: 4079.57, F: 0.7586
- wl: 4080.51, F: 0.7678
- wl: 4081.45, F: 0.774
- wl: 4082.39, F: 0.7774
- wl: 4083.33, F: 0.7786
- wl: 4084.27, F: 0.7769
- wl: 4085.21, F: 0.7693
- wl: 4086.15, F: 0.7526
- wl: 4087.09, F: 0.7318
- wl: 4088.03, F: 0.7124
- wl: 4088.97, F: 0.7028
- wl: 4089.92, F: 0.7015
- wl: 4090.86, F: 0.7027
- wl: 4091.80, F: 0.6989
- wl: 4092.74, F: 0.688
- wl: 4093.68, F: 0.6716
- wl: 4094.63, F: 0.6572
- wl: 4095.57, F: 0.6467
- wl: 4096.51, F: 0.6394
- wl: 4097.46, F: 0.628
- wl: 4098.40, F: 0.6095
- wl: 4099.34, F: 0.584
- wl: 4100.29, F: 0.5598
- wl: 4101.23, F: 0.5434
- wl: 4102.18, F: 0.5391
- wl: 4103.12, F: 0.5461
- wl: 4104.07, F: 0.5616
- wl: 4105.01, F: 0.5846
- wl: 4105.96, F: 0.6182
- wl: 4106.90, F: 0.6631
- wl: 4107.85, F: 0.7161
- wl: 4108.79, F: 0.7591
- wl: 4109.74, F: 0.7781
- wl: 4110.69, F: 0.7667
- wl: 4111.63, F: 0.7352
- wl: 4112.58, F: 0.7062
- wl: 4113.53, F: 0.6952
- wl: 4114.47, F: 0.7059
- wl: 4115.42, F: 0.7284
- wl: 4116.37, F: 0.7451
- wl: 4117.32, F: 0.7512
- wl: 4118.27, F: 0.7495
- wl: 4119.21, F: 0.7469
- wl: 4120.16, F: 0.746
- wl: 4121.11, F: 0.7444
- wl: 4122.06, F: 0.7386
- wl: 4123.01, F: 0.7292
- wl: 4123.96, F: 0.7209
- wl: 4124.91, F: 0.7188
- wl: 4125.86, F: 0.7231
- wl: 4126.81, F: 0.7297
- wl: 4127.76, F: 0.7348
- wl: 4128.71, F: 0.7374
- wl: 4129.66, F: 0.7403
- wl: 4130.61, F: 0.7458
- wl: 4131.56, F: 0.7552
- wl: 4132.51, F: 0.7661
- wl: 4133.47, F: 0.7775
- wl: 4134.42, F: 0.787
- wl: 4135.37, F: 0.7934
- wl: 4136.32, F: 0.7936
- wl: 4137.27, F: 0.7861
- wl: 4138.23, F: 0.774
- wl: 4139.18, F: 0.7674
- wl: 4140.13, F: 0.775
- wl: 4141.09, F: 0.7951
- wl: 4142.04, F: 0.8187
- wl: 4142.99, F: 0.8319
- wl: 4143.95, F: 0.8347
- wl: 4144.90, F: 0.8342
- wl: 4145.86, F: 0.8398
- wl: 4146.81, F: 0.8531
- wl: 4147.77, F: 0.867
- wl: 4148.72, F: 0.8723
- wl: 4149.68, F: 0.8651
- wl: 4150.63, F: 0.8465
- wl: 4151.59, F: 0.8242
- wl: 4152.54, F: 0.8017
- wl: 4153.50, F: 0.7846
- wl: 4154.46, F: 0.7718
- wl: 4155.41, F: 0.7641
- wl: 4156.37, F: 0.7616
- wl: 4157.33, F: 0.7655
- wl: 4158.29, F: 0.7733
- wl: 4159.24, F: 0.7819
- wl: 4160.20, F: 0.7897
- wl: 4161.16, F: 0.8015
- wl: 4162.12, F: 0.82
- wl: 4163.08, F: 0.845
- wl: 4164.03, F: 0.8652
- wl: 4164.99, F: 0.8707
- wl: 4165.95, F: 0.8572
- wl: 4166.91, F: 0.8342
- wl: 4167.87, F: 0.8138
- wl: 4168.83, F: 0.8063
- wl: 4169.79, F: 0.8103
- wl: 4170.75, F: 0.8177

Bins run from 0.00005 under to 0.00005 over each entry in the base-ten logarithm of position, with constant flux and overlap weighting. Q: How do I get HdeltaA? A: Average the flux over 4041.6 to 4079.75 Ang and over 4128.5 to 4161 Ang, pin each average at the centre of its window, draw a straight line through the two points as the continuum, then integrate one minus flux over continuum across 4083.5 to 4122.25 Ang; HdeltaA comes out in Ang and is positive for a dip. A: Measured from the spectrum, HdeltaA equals 5.18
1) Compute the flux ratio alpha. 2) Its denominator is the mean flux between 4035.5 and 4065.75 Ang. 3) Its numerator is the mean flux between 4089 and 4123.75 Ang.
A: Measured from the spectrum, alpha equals 0.83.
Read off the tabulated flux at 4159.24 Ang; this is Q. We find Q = 0.7819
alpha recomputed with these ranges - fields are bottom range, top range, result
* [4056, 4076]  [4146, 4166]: 1.07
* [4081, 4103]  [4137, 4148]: 1.20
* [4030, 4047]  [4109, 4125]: 0.91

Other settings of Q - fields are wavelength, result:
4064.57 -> 0.7663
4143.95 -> 0.8347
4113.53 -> 0.6952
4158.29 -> 0.7733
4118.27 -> 0.7495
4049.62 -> 0.815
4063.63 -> 0.7745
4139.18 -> 0.7674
